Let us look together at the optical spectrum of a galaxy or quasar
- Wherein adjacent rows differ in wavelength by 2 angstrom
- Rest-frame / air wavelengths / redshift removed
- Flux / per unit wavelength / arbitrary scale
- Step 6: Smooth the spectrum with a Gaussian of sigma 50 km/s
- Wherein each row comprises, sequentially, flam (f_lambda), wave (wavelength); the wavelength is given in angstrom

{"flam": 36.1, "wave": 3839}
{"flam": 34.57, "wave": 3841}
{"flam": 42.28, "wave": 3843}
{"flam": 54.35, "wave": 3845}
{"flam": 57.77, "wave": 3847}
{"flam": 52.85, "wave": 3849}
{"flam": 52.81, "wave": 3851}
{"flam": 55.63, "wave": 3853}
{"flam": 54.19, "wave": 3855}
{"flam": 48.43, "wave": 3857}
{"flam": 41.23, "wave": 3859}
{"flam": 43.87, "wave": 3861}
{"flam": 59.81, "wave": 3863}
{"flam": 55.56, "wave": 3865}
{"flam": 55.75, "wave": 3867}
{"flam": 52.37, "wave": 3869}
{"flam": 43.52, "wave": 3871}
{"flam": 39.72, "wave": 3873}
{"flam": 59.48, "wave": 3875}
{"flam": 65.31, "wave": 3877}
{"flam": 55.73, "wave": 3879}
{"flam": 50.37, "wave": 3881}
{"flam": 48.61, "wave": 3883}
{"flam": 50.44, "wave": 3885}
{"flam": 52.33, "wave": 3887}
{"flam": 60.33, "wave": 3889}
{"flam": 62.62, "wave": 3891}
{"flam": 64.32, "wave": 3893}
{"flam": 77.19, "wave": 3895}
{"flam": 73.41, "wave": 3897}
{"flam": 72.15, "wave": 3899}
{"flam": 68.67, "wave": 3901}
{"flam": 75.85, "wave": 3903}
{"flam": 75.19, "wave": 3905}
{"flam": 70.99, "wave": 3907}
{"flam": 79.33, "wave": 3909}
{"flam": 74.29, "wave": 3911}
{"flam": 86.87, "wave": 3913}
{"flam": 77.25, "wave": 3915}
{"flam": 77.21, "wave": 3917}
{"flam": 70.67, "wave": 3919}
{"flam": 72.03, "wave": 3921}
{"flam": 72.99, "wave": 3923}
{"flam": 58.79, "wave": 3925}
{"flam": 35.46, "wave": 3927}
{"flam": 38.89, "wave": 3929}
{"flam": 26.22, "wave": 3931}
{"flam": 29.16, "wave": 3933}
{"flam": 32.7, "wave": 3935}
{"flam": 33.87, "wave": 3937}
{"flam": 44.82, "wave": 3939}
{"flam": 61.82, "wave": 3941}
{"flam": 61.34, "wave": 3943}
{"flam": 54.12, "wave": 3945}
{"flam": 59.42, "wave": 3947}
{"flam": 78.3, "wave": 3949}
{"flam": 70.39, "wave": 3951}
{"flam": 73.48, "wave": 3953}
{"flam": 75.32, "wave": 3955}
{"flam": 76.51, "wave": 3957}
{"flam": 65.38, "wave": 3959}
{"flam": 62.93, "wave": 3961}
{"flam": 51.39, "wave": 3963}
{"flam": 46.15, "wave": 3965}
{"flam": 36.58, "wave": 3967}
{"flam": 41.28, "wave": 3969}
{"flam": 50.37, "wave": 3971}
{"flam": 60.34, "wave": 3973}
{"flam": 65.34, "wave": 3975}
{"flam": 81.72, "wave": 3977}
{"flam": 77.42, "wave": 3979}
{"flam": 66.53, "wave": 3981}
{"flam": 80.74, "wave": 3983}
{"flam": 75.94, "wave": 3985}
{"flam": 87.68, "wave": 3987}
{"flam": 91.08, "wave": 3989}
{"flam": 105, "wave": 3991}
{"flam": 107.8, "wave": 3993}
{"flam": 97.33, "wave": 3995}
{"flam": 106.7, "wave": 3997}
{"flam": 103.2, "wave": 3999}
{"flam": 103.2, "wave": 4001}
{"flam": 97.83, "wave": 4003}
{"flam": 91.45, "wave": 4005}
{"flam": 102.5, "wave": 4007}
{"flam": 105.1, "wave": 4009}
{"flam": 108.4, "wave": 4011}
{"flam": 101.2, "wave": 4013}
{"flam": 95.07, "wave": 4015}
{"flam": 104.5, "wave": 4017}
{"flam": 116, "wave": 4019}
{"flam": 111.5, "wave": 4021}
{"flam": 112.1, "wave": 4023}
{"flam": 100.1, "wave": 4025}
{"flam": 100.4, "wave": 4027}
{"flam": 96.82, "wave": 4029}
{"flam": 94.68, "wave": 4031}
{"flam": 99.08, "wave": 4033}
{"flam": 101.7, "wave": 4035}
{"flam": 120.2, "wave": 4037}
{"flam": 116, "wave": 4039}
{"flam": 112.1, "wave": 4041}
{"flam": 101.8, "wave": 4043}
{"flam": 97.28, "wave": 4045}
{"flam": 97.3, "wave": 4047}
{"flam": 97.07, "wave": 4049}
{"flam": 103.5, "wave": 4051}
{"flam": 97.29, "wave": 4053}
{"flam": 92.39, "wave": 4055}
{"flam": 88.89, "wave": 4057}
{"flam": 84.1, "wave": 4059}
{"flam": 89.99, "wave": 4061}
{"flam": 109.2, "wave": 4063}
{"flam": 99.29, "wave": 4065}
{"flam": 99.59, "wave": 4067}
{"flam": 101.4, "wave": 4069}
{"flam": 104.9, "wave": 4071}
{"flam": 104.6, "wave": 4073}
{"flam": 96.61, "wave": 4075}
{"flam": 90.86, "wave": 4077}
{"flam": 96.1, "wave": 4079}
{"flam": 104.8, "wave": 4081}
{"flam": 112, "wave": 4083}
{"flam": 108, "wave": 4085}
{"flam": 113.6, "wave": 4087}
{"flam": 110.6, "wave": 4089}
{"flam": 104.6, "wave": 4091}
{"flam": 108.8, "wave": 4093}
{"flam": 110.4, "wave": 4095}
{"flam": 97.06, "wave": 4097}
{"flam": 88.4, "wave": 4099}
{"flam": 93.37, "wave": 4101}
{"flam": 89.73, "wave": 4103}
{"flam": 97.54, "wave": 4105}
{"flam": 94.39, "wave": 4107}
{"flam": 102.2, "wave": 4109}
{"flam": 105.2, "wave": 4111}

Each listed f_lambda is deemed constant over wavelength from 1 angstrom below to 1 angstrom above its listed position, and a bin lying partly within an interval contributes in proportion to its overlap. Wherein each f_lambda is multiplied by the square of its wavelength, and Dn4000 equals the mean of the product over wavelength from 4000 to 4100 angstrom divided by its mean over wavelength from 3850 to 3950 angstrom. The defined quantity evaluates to 1.89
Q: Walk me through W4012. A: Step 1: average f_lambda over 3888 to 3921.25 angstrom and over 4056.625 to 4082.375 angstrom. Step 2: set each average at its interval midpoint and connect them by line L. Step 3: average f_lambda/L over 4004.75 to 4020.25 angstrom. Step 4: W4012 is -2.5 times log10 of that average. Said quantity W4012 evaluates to -0.16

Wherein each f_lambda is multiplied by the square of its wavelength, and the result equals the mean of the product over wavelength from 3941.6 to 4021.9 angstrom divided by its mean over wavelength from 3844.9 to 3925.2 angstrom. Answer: 1.4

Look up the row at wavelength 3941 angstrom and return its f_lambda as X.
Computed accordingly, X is 61.82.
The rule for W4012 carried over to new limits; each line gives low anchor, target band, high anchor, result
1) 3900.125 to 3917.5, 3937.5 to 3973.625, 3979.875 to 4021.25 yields 0.42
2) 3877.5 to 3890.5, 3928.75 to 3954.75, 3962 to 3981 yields 0.08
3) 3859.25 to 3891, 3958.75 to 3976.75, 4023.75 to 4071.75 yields 0.40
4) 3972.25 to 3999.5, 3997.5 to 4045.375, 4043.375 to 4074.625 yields -0.13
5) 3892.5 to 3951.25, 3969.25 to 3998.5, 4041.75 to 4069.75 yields -0.04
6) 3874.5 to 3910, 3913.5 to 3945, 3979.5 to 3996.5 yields 0.35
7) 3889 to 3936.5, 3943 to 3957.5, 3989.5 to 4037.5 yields 0.14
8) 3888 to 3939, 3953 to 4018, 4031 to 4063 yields 0.02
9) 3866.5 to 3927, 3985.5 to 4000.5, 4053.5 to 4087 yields -0.18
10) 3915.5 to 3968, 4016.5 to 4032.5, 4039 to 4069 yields -0.19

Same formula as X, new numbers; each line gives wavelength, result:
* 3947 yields 59.42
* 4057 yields 88.89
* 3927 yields 35.46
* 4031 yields 94.68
